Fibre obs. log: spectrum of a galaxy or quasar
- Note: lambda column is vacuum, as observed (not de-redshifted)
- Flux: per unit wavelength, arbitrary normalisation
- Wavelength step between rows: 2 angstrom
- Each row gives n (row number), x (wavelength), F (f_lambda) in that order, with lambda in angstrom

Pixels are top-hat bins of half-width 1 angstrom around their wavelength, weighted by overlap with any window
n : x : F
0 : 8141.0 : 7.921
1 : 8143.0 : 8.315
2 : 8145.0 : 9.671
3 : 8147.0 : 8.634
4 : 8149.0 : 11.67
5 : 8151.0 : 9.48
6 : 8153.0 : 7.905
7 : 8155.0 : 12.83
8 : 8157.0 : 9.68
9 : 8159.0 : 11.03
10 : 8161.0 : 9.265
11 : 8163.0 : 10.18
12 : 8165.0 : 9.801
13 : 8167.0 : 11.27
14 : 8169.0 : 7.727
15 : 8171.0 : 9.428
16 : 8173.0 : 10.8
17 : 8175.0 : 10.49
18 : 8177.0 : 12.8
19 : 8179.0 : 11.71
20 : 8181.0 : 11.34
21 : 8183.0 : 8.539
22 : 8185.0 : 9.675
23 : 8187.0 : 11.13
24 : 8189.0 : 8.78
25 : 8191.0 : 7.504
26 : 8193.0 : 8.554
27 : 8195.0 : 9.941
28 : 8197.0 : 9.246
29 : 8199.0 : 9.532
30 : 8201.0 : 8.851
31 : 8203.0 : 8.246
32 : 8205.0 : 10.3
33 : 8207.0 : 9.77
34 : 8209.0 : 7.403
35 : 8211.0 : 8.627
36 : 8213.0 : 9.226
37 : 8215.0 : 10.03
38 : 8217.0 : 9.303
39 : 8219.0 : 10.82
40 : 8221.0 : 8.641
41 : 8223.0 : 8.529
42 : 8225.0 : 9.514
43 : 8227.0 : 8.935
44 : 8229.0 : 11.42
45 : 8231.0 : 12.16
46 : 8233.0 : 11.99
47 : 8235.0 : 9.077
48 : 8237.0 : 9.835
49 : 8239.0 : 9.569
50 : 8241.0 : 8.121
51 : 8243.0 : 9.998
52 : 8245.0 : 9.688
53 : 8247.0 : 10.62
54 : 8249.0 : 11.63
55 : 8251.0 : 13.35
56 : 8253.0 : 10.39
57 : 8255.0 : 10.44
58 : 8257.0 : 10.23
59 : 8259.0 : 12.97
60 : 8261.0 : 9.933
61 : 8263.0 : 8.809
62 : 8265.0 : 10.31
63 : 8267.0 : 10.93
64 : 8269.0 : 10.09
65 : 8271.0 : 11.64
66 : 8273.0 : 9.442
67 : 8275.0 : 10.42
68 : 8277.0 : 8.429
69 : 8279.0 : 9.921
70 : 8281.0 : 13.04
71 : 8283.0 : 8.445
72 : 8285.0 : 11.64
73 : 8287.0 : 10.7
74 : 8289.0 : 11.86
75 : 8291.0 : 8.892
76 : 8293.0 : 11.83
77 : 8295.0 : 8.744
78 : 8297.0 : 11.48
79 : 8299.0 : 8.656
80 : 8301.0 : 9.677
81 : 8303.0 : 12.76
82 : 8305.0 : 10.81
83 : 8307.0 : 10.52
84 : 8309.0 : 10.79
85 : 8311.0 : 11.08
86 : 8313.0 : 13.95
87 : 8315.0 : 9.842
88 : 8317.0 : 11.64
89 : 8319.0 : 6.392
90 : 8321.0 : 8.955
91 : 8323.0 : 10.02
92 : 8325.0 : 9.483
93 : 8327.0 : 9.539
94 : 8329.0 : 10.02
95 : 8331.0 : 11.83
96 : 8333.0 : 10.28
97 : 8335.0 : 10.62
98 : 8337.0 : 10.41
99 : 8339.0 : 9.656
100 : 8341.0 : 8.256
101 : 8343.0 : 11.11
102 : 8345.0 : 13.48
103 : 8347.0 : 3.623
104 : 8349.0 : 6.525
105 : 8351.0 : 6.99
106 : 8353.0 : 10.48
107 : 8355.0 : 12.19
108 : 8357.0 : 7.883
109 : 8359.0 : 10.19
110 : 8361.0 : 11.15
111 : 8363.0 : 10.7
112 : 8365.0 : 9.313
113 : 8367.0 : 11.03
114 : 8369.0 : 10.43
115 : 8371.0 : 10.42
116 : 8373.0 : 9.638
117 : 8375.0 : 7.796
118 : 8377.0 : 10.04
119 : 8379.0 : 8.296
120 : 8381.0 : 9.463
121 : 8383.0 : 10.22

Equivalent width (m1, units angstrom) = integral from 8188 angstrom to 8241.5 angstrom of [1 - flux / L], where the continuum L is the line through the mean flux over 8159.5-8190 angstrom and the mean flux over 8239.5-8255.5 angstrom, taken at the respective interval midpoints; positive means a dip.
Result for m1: 4.9 angstrom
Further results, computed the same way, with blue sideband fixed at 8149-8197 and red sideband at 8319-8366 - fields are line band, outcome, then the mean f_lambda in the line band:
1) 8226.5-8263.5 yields -2.57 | 10.5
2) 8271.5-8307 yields -2.48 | 10.4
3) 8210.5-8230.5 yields 0.62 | 9.59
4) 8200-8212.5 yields 1.33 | 8.88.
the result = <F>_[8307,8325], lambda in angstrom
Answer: 10.3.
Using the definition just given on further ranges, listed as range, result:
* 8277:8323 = 10.5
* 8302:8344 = 10.4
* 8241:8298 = 10.5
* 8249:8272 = 10.9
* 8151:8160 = 10.3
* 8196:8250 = 9.67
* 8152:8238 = 9.81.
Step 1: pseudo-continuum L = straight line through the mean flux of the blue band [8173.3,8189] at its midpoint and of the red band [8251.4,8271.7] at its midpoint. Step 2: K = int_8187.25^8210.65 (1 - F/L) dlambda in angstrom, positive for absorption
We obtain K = 3.70 angstrom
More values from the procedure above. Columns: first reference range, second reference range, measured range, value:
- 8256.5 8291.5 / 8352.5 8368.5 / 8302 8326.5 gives -0.21 angstrom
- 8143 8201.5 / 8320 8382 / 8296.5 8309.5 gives -1.21 angstrom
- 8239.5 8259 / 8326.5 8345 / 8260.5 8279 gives 0.97 angstrom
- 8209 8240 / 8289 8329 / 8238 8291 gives -2.31 angstrom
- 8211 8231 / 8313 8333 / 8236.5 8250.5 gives -0.43 angstrom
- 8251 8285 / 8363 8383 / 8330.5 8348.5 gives 0.31 angstrom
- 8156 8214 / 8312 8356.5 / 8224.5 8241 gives -0.84 angstrom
